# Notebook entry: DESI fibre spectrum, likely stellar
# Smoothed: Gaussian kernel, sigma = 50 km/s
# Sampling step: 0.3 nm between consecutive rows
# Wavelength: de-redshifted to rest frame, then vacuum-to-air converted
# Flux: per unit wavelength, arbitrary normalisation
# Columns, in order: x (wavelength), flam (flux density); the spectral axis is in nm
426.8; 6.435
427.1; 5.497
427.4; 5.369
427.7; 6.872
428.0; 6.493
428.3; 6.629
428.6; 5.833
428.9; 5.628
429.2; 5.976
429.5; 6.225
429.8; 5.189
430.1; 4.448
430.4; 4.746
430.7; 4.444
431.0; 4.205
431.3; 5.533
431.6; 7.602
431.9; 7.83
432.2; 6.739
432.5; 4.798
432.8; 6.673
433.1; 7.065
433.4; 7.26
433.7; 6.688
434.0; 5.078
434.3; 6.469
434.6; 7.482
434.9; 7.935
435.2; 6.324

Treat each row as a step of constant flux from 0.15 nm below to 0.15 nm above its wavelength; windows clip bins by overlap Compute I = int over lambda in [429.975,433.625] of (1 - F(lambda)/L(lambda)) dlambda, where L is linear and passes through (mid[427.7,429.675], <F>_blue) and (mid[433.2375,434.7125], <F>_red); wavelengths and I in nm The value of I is 0.26 nm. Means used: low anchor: 6.18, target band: 5.97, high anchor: 6.58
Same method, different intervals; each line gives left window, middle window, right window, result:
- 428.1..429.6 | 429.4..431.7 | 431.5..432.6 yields 0.44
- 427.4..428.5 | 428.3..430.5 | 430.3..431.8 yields 0.16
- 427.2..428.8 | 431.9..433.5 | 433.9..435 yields 0.00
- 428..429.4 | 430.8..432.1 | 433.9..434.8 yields 0.01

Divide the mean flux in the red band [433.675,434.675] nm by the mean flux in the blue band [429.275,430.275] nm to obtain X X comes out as 1.2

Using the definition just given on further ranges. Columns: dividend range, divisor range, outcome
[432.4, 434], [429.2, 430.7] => 1.24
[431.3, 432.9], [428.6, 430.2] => 1.19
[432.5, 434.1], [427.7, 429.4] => 1.04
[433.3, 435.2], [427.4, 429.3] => 1.10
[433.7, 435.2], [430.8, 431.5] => 1.33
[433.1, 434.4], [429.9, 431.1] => 1.43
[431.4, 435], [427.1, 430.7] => 1.19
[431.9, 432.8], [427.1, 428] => 1.03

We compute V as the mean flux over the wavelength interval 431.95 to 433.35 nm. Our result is 6.49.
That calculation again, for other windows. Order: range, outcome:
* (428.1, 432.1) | 5.74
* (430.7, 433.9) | 6.32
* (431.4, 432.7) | 6.69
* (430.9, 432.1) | 6.4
